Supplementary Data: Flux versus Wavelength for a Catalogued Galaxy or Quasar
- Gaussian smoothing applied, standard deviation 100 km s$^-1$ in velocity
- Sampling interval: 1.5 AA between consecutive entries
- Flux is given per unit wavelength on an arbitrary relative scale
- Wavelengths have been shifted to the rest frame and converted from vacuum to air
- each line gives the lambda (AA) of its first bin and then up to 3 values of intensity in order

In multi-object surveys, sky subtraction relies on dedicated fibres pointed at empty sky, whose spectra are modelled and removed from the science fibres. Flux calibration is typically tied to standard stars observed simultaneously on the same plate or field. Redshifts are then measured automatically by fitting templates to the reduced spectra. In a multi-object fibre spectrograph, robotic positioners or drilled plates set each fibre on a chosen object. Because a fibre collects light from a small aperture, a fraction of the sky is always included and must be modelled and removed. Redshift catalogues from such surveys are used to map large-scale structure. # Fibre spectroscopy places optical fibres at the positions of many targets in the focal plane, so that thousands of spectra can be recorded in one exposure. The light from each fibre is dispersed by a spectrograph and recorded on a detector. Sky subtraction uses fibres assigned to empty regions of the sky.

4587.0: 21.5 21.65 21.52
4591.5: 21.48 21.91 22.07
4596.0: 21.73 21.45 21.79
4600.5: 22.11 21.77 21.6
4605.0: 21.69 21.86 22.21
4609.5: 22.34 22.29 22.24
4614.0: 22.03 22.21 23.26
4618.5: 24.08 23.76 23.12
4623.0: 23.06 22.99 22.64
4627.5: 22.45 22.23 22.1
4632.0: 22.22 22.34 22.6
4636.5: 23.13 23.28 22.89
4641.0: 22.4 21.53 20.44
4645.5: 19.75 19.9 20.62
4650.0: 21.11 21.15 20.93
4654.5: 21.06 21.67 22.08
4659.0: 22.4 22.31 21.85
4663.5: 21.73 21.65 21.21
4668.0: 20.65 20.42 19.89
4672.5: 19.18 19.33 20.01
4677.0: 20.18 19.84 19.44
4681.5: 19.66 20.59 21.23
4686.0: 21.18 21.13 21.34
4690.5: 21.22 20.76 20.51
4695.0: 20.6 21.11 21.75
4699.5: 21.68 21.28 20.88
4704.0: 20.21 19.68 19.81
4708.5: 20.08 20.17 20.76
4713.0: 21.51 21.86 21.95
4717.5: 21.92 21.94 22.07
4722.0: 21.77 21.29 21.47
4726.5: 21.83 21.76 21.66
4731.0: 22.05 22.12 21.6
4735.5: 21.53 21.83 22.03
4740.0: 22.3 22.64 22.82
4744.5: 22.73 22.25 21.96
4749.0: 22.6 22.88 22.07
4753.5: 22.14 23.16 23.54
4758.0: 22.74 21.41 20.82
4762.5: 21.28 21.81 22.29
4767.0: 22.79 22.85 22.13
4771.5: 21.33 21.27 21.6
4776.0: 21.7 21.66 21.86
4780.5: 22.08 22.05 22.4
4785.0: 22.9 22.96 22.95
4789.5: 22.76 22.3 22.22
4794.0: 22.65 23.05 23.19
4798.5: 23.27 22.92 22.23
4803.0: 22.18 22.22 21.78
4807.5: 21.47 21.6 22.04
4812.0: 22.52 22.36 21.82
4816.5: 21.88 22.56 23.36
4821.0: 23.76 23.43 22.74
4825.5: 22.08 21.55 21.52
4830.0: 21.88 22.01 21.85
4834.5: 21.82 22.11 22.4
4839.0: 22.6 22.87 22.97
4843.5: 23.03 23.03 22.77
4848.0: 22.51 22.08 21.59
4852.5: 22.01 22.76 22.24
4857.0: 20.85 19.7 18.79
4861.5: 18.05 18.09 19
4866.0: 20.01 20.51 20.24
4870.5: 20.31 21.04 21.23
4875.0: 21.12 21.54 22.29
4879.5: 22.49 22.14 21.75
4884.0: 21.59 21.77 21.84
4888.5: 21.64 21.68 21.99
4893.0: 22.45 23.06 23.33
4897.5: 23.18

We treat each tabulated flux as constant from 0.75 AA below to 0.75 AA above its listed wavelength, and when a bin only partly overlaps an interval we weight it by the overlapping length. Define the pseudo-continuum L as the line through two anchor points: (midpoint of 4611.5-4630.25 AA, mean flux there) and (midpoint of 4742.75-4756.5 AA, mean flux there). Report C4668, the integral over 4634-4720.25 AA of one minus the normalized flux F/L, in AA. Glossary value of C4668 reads 6.3 AA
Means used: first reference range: 22.8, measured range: 21.1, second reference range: 22.6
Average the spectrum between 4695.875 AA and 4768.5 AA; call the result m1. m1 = 21.8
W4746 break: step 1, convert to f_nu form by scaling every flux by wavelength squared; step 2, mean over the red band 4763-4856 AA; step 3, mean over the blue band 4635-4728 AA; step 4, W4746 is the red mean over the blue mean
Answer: 1.1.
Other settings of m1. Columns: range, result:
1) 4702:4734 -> 21.3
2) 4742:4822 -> 22.3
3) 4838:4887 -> 21.4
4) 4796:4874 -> 21.8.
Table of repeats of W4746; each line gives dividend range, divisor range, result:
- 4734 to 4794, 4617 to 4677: 1.08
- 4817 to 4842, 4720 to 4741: 1.07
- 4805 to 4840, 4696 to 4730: 1.10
